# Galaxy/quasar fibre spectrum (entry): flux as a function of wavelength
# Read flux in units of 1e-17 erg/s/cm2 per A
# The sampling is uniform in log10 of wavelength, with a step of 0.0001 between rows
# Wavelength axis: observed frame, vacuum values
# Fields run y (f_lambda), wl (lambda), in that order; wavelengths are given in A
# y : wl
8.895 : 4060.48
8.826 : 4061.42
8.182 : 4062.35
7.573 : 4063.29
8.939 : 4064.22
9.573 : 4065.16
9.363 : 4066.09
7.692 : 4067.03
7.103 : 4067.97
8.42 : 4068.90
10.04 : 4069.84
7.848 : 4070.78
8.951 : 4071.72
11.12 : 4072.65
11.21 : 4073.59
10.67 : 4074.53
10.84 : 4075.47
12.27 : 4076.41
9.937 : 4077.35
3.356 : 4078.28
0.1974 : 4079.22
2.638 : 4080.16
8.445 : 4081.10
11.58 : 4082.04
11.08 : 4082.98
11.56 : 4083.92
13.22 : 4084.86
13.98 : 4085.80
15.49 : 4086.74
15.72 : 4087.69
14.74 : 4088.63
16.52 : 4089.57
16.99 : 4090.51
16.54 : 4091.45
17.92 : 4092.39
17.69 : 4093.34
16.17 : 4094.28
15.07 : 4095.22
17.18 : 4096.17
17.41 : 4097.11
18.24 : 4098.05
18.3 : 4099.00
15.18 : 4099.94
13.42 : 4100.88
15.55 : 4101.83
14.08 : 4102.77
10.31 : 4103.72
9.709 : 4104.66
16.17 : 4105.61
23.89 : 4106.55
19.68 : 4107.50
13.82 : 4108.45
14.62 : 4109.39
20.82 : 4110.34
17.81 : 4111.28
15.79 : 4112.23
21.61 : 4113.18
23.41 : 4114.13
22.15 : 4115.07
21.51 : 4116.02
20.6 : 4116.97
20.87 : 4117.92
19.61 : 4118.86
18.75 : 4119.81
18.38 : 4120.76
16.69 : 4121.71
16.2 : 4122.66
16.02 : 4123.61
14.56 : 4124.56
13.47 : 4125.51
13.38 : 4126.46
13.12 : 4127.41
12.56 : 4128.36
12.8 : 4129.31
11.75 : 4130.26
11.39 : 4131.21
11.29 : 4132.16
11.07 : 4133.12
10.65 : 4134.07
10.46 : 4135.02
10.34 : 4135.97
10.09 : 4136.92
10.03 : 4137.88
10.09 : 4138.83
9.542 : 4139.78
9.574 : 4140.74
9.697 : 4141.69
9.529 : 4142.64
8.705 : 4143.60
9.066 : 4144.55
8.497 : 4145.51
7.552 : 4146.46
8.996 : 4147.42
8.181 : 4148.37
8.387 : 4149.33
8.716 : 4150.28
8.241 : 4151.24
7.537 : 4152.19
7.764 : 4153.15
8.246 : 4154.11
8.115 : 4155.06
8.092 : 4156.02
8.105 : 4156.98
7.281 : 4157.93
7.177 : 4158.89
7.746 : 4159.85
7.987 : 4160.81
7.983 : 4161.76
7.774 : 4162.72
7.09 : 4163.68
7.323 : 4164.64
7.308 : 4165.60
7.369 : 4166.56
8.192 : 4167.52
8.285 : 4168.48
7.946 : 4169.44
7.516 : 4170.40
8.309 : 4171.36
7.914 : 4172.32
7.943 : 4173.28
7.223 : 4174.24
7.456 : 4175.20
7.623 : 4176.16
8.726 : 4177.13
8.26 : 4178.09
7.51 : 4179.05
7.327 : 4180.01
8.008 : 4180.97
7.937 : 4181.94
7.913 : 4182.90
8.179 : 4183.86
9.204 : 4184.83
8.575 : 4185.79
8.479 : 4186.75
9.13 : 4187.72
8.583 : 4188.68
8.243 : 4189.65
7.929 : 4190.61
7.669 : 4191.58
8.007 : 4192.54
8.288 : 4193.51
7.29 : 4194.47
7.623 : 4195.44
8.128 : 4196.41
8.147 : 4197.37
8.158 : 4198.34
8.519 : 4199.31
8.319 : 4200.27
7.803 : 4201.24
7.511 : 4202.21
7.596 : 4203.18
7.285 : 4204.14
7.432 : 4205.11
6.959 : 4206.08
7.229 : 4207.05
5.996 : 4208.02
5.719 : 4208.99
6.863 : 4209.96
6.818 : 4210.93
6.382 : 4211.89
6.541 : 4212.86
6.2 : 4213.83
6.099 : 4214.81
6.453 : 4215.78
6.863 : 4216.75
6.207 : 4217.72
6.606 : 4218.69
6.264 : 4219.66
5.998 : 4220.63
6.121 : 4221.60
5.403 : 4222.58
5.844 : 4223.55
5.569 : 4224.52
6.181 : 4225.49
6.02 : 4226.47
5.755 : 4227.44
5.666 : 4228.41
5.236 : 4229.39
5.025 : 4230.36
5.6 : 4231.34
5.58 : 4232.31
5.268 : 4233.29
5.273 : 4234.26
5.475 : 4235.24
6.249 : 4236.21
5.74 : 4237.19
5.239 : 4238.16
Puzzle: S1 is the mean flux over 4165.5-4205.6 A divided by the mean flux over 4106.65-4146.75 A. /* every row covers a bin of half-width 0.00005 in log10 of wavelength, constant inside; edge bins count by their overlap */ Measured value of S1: 0.6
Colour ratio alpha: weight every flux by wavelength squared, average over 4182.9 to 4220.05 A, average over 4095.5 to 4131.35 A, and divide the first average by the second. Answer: 0.5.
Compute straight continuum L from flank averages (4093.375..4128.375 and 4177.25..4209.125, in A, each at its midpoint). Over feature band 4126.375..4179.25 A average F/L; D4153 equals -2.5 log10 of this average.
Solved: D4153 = 0.36 mag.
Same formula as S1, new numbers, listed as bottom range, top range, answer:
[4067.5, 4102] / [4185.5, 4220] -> 0.59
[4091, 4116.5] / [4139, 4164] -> 0.48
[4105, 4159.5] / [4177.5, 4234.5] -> 0.54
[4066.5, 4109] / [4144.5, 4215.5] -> 0.60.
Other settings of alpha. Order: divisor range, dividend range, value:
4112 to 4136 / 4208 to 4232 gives 0.40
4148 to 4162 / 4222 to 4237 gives 0.73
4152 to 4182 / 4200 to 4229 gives 0.85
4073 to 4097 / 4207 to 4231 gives 0.52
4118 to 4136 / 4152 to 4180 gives 0.56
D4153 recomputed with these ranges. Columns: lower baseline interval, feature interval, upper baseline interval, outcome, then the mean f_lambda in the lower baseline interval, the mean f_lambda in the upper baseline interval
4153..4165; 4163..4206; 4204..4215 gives -0.11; 7.75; 6.62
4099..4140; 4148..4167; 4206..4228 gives 0.44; 15.3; 6.25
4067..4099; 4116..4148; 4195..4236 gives -0.24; 12.2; 6.51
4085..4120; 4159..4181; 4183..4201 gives 0.32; 17.2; 8.23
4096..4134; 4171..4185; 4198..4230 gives 0.26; 16.3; 6.58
